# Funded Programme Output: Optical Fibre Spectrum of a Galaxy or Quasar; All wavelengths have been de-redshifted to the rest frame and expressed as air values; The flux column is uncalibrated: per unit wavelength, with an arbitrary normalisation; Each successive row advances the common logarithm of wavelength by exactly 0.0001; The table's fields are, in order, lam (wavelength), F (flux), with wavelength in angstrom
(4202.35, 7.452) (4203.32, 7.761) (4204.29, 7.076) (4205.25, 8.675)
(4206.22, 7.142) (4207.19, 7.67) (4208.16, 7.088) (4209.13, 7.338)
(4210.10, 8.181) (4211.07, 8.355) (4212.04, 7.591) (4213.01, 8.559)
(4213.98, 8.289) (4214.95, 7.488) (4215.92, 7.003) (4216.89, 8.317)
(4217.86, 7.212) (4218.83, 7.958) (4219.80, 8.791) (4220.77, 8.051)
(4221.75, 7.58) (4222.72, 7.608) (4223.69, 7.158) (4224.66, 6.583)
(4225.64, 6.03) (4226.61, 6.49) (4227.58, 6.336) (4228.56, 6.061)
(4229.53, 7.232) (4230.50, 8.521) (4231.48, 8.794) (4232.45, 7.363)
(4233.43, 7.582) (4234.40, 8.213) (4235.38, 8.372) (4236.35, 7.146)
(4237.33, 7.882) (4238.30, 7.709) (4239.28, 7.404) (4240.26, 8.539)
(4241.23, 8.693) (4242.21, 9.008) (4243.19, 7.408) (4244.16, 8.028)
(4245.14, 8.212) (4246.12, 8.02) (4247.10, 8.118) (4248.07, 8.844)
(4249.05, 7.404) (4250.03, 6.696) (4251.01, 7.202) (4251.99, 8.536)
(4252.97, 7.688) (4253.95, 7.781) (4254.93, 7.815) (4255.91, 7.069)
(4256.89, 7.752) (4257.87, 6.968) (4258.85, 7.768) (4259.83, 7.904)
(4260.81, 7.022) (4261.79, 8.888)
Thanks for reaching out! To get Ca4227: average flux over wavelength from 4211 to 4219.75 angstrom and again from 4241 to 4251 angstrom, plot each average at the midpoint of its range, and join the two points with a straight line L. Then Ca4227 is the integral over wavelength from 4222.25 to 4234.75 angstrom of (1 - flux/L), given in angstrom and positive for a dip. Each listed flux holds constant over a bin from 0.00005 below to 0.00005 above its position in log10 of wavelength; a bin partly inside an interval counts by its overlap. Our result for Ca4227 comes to 1.1 angstrom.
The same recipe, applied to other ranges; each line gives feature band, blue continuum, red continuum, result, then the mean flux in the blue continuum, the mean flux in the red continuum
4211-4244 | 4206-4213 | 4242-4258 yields 0.26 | 7.7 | 7.79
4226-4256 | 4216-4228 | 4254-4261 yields -1.28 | 7.34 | 7.51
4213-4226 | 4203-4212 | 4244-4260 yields 0.18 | 7.69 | 7.74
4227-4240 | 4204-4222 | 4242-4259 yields 0.33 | 7.82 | 7.77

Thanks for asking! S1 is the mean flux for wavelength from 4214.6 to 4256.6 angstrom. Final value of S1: 7.67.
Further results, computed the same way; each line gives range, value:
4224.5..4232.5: 7.05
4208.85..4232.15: 7.57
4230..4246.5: 8.05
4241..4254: 7.96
